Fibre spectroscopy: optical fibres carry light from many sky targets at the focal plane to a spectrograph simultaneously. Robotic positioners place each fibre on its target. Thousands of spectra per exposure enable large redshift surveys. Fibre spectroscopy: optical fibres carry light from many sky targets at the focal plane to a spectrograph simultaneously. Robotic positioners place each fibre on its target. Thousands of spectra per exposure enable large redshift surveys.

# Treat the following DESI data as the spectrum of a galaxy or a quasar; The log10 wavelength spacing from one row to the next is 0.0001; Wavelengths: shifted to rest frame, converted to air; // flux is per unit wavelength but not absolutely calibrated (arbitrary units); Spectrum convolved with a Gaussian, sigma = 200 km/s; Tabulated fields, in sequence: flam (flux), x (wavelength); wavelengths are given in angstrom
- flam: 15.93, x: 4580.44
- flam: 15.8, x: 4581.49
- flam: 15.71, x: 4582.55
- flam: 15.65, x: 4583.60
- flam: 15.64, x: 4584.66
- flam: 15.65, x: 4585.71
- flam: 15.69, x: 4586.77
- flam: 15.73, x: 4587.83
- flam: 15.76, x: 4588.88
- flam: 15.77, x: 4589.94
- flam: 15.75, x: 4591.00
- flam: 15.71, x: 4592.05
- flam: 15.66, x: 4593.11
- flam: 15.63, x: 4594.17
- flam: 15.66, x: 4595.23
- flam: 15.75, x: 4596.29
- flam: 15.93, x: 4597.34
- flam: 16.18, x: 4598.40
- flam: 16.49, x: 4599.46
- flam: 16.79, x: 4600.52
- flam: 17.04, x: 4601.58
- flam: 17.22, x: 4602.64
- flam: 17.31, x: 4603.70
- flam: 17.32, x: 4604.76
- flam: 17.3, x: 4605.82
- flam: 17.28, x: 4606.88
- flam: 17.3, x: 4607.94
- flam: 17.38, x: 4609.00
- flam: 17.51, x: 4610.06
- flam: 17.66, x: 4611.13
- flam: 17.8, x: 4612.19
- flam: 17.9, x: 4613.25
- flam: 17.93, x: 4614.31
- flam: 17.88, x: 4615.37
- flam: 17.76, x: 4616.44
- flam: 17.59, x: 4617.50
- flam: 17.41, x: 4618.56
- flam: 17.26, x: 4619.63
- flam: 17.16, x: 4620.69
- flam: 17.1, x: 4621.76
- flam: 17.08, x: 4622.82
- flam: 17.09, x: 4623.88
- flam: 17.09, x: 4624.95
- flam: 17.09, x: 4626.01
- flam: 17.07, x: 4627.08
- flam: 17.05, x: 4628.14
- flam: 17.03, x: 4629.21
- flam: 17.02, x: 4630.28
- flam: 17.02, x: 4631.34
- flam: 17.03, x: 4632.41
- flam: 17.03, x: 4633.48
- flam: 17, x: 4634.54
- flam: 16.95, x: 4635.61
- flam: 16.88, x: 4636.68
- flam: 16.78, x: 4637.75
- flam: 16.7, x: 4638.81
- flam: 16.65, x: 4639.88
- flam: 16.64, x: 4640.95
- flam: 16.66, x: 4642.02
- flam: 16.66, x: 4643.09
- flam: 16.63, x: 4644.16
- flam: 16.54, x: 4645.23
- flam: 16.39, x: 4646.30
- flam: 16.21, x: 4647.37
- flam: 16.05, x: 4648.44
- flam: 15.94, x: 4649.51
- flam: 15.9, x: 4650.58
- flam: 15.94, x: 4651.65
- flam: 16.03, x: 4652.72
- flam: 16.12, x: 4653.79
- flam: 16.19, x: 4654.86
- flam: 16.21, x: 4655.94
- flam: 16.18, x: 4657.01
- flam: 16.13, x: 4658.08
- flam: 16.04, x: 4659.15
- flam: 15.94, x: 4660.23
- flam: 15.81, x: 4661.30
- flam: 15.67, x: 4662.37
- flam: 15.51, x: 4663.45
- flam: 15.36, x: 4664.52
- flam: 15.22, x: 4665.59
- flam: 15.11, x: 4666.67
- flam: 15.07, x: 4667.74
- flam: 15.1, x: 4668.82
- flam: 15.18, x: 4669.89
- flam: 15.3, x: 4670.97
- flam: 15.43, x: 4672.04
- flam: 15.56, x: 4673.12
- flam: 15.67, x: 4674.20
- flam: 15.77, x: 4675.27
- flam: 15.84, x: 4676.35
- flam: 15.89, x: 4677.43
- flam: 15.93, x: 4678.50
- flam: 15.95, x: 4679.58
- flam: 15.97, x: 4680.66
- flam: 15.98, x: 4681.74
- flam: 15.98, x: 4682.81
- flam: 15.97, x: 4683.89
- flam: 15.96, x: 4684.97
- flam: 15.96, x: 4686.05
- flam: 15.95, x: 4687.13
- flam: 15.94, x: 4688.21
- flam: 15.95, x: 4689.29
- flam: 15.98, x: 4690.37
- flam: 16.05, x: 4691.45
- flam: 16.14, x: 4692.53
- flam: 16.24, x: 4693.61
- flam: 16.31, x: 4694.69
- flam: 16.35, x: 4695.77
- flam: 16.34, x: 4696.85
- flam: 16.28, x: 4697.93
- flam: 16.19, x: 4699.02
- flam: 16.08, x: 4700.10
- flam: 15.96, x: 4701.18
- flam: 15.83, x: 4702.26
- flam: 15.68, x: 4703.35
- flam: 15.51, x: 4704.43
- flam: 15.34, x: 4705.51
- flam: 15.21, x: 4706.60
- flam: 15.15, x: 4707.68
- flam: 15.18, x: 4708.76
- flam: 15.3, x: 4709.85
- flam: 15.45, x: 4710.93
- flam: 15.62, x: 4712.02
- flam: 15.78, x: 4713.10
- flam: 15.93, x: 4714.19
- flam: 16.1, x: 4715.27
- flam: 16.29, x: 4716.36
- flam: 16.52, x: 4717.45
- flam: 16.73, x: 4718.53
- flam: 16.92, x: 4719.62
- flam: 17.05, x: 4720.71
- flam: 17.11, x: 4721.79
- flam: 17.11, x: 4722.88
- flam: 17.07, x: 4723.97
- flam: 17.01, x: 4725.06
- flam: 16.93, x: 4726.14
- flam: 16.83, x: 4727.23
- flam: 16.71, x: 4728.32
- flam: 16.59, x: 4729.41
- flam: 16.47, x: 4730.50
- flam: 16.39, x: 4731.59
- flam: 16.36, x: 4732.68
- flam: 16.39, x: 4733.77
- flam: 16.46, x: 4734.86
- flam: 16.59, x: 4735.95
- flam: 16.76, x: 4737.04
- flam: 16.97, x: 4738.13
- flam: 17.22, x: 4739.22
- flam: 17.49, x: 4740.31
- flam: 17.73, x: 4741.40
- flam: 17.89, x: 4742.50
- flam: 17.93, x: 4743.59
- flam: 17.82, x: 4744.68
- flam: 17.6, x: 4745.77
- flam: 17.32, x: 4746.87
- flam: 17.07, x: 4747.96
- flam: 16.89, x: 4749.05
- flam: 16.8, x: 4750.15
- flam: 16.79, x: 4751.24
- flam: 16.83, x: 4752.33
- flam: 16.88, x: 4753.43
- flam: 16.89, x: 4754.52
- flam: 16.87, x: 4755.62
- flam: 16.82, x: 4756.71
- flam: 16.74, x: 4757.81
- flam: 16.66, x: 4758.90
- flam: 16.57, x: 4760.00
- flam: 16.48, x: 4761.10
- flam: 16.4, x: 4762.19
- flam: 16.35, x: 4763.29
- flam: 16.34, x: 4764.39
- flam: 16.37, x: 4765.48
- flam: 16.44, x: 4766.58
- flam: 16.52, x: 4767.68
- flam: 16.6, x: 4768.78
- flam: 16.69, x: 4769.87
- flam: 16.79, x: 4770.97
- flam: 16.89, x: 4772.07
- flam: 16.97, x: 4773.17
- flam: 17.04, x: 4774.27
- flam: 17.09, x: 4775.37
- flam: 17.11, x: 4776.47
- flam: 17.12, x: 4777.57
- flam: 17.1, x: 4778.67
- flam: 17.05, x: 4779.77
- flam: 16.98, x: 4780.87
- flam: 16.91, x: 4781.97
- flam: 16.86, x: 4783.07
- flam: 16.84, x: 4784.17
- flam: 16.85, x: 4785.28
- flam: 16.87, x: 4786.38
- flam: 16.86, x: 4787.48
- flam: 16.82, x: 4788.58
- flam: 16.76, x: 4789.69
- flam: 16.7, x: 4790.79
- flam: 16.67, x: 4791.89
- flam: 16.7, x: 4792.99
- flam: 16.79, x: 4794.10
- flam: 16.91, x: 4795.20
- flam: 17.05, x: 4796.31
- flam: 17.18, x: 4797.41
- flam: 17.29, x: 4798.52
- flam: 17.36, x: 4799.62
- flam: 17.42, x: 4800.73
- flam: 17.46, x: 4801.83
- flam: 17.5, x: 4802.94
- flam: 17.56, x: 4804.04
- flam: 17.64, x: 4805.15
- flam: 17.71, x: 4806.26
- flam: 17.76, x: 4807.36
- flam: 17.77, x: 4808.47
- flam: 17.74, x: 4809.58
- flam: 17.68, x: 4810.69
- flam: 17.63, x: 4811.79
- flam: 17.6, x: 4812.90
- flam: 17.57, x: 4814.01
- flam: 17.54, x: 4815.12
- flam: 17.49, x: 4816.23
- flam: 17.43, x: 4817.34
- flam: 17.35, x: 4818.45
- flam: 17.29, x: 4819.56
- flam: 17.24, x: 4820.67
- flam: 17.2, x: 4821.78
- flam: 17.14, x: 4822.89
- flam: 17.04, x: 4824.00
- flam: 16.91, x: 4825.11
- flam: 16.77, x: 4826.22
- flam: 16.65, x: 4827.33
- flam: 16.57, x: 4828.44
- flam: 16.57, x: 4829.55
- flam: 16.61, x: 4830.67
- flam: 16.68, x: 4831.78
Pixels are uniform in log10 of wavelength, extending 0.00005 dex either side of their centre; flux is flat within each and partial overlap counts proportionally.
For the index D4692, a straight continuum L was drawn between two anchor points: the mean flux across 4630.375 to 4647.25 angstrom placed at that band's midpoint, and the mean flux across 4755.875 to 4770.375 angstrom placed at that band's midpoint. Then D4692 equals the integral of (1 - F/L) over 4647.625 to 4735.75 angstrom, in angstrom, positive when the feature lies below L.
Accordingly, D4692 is 3.5 angstrom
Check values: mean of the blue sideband 16.8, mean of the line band 16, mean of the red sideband 16.6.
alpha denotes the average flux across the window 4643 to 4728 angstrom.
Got 16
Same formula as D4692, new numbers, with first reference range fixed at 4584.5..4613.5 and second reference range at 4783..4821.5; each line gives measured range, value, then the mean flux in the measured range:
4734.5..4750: -0.2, 17.3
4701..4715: 1.1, 15.5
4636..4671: 1.4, 16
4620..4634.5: -0.4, 17.1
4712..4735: 0.5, 16.6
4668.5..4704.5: 2.0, 15.9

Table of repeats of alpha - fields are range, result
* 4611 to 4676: 16.5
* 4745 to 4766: 16.8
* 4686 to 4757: 16.5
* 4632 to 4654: 16.5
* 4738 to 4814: 17.1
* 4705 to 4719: 15.7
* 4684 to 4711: 15.9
